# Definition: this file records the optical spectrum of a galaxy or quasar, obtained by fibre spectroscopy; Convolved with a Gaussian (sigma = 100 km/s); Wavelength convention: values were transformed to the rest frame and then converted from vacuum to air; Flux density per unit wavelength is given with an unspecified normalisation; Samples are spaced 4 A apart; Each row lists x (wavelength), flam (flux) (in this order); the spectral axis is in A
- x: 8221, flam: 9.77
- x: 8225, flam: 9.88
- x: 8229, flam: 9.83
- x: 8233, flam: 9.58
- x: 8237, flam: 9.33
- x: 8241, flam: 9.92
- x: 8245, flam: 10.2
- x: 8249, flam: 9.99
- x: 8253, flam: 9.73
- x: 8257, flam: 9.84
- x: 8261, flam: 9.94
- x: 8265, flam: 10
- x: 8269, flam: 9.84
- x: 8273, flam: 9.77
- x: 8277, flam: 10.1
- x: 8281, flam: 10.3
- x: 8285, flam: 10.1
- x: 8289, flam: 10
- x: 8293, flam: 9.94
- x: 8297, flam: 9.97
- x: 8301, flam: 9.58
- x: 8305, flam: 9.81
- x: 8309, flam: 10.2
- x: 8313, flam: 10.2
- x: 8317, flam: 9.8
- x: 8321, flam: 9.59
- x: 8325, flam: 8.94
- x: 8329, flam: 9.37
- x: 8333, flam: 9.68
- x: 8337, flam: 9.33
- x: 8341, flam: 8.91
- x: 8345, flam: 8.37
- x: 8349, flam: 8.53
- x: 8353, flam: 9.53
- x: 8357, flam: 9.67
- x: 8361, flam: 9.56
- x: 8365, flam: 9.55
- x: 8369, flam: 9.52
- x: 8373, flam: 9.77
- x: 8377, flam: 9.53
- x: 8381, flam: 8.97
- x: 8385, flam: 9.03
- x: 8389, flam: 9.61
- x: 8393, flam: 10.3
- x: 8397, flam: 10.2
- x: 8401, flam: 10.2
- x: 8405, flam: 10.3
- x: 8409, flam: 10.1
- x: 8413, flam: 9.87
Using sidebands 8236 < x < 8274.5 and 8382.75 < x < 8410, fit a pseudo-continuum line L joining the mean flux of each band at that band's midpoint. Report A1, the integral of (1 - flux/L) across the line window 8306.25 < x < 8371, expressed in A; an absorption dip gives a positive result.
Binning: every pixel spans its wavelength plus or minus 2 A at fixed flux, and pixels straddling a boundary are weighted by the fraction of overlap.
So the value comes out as 3.2 A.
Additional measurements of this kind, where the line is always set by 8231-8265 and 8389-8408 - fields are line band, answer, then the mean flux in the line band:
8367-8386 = 1.4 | 9.38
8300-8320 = 0.1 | 9.92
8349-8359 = 0.7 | 9.39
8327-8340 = 0.8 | 9.42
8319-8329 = 0.7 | 9.29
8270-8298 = -0.3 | 10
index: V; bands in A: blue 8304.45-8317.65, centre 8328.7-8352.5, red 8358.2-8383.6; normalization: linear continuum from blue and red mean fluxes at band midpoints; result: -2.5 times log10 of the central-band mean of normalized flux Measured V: 0.08 mag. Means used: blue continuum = 10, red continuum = 9.48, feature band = 9.04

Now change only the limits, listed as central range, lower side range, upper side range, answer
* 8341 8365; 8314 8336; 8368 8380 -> 0.05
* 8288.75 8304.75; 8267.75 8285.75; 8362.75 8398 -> 0.01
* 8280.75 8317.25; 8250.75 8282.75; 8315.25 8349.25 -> -0.05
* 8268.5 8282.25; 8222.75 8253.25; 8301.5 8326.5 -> -0.02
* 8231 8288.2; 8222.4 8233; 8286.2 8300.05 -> 0.00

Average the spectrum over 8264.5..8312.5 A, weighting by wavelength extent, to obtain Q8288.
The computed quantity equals 9.97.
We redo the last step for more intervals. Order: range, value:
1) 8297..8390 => 9.45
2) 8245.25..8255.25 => 9.92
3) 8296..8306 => 9.77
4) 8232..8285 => 9.9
